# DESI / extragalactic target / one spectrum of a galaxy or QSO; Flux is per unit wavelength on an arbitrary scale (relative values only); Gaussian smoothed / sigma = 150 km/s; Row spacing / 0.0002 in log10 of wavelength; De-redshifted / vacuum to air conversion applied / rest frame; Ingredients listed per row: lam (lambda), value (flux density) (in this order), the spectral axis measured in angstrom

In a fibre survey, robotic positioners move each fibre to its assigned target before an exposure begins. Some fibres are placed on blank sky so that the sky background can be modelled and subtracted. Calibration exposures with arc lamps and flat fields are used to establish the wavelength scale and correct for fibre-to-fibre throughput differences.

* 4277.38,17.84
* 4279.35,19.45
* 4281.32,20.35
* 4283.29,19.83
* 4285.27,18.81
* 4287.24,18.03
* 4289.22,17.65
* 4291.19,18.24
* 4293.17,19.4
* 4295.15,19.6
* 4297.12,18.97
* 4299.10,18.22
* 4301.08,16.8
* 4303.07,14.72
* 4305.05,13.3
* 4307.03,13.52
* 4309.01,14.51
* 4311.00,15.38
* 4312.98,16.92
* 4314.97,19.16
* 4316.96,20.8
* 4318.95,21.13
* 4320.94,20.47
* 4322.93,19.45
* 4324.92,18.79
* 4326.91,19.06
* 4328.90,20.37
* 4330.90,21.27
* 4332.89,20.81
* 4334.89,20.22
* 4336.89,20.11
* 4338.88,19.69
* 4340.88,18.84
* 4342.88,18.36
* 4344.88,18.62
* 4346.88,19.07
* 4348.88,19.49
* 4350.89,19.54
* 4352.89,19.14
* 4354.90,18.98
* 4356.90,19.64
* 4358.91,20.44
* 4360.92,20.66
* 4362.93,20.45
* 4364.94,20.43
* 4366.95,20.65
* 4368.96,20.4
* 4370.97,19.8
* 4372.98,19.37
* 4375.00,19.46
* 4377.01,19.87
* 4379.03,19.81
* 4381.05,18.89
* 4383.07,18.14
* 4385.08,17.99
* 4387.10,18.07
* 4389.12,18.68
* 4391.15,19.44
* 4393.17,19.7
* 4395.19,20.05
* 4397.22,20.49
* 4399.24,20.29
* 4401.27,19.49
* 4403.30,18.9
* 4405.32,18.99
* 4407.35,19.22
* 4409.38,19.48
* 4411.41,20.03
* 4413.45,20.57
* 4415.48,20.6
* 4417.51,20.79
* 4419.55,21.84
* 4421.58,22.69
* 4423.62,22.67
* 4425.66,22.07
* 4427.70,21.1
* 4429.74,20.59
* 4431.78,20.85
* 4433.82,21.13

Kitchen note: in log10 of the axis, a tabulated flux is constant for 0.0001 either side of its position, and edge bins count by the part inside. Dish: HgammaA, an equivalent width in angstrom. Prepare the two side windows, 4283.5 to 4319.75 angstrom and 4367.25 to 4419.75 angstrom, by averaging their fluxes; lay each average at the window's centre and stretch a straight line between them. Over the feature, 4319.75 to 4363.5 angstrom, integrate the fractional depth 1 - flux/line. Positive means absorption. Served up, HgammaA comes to -3.0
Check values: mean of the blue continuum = 17.5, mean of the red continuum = 19.6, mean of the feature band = 19.7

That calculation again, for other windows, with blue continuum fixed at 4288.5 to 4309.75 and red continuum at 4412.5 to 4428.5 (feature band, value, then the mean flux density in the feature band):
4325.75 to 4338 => -1.5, 20.3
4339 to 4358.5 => -0.4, 19.1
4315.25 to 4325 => -1.4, 20.2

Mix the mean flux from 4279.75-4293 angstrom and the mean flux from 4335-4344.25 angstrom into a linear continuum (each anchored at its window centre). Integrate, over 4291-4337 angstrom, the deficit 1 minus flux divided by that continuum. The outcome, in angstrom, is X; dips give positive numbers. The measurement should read 1.8 angstrom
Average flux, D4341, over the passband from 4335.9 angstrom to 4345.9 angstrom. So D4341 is 19.1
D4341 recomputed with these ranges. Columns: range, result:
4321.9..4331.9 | 19.8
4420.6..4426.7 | 22.4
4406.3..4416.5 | 20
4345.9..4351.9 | 19.4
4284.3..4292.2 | 18.2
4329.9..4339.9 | 20.4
